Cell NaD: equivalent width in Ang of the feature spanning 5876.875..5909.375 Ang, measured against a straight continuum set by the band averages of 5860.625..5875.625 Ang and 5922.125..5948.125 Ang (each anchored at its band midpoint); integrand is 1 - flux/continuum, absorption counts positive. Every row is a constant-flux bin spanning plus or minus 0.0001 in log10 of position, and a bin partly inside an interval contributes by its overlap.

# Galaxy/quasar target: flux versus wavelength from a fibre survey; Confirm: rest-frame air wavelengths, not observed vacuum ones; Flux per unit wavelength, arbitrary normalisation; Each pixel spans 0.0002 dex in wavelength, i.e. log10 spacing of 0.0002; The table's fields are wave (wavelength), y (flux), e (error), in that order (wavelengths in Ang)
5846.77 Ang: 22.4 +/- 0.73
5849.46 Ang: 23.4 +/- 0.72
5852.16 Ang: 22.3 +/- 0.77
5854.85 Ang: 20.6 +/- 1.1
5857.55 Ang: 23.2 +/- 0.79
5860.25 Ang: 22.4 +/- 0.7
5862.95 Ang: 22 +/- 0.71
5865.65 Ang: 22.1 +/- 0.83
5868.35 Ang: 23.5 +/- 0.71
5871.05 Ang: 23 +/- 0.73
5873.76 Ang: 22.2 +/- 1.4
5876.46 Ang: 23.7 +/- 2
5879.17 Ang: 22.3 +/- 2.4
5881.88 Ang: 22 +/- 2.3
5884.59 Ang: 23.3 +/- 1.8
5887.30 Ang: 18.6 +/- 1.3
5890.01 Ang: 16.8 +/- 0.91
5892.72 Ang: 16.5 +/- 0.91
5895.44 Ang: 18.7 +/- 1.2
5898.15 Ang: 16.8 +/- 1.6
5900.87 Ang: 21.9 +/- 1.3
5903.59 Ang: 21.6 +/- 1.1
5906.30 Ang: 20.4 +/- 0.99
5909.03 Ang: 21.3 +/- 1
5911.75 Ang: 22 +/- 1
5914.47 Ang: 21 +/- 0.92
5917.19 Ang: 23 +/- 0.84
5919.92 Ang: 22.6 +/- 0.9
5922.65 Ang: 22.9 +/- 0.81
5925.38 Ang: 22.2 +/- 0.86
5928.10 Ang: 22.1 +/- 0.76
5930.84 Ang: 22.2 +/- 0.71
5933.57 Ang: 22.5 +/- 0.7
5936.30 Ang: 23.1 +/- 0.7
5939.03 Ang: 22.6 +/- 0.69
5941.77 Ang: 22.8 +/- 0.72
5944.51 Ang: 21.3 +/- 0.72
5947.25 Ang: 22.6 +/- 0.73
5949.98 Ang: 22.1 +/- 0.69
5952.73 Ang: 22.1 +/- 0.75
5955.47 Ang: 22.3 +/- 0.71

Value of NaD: 3.5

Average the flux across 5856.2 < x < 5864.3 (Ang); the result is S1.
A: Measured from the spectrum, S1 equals 22.5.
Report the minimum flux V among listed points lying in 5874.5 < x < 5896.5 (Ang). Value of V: 16.5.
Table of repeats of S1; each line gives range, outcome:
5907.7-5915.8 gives 21.4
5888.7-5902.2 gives 18.1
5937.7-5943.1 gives 22.7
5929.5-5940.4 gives 22.6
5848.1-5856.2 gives 22.1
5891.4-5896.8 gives 17.6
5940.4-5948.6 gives 22.2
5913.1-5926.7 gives 22.3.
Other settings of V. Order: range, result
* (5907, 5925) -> 21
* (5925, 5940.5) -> 22.1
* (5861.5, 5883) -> 22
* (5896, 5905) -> 16.8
